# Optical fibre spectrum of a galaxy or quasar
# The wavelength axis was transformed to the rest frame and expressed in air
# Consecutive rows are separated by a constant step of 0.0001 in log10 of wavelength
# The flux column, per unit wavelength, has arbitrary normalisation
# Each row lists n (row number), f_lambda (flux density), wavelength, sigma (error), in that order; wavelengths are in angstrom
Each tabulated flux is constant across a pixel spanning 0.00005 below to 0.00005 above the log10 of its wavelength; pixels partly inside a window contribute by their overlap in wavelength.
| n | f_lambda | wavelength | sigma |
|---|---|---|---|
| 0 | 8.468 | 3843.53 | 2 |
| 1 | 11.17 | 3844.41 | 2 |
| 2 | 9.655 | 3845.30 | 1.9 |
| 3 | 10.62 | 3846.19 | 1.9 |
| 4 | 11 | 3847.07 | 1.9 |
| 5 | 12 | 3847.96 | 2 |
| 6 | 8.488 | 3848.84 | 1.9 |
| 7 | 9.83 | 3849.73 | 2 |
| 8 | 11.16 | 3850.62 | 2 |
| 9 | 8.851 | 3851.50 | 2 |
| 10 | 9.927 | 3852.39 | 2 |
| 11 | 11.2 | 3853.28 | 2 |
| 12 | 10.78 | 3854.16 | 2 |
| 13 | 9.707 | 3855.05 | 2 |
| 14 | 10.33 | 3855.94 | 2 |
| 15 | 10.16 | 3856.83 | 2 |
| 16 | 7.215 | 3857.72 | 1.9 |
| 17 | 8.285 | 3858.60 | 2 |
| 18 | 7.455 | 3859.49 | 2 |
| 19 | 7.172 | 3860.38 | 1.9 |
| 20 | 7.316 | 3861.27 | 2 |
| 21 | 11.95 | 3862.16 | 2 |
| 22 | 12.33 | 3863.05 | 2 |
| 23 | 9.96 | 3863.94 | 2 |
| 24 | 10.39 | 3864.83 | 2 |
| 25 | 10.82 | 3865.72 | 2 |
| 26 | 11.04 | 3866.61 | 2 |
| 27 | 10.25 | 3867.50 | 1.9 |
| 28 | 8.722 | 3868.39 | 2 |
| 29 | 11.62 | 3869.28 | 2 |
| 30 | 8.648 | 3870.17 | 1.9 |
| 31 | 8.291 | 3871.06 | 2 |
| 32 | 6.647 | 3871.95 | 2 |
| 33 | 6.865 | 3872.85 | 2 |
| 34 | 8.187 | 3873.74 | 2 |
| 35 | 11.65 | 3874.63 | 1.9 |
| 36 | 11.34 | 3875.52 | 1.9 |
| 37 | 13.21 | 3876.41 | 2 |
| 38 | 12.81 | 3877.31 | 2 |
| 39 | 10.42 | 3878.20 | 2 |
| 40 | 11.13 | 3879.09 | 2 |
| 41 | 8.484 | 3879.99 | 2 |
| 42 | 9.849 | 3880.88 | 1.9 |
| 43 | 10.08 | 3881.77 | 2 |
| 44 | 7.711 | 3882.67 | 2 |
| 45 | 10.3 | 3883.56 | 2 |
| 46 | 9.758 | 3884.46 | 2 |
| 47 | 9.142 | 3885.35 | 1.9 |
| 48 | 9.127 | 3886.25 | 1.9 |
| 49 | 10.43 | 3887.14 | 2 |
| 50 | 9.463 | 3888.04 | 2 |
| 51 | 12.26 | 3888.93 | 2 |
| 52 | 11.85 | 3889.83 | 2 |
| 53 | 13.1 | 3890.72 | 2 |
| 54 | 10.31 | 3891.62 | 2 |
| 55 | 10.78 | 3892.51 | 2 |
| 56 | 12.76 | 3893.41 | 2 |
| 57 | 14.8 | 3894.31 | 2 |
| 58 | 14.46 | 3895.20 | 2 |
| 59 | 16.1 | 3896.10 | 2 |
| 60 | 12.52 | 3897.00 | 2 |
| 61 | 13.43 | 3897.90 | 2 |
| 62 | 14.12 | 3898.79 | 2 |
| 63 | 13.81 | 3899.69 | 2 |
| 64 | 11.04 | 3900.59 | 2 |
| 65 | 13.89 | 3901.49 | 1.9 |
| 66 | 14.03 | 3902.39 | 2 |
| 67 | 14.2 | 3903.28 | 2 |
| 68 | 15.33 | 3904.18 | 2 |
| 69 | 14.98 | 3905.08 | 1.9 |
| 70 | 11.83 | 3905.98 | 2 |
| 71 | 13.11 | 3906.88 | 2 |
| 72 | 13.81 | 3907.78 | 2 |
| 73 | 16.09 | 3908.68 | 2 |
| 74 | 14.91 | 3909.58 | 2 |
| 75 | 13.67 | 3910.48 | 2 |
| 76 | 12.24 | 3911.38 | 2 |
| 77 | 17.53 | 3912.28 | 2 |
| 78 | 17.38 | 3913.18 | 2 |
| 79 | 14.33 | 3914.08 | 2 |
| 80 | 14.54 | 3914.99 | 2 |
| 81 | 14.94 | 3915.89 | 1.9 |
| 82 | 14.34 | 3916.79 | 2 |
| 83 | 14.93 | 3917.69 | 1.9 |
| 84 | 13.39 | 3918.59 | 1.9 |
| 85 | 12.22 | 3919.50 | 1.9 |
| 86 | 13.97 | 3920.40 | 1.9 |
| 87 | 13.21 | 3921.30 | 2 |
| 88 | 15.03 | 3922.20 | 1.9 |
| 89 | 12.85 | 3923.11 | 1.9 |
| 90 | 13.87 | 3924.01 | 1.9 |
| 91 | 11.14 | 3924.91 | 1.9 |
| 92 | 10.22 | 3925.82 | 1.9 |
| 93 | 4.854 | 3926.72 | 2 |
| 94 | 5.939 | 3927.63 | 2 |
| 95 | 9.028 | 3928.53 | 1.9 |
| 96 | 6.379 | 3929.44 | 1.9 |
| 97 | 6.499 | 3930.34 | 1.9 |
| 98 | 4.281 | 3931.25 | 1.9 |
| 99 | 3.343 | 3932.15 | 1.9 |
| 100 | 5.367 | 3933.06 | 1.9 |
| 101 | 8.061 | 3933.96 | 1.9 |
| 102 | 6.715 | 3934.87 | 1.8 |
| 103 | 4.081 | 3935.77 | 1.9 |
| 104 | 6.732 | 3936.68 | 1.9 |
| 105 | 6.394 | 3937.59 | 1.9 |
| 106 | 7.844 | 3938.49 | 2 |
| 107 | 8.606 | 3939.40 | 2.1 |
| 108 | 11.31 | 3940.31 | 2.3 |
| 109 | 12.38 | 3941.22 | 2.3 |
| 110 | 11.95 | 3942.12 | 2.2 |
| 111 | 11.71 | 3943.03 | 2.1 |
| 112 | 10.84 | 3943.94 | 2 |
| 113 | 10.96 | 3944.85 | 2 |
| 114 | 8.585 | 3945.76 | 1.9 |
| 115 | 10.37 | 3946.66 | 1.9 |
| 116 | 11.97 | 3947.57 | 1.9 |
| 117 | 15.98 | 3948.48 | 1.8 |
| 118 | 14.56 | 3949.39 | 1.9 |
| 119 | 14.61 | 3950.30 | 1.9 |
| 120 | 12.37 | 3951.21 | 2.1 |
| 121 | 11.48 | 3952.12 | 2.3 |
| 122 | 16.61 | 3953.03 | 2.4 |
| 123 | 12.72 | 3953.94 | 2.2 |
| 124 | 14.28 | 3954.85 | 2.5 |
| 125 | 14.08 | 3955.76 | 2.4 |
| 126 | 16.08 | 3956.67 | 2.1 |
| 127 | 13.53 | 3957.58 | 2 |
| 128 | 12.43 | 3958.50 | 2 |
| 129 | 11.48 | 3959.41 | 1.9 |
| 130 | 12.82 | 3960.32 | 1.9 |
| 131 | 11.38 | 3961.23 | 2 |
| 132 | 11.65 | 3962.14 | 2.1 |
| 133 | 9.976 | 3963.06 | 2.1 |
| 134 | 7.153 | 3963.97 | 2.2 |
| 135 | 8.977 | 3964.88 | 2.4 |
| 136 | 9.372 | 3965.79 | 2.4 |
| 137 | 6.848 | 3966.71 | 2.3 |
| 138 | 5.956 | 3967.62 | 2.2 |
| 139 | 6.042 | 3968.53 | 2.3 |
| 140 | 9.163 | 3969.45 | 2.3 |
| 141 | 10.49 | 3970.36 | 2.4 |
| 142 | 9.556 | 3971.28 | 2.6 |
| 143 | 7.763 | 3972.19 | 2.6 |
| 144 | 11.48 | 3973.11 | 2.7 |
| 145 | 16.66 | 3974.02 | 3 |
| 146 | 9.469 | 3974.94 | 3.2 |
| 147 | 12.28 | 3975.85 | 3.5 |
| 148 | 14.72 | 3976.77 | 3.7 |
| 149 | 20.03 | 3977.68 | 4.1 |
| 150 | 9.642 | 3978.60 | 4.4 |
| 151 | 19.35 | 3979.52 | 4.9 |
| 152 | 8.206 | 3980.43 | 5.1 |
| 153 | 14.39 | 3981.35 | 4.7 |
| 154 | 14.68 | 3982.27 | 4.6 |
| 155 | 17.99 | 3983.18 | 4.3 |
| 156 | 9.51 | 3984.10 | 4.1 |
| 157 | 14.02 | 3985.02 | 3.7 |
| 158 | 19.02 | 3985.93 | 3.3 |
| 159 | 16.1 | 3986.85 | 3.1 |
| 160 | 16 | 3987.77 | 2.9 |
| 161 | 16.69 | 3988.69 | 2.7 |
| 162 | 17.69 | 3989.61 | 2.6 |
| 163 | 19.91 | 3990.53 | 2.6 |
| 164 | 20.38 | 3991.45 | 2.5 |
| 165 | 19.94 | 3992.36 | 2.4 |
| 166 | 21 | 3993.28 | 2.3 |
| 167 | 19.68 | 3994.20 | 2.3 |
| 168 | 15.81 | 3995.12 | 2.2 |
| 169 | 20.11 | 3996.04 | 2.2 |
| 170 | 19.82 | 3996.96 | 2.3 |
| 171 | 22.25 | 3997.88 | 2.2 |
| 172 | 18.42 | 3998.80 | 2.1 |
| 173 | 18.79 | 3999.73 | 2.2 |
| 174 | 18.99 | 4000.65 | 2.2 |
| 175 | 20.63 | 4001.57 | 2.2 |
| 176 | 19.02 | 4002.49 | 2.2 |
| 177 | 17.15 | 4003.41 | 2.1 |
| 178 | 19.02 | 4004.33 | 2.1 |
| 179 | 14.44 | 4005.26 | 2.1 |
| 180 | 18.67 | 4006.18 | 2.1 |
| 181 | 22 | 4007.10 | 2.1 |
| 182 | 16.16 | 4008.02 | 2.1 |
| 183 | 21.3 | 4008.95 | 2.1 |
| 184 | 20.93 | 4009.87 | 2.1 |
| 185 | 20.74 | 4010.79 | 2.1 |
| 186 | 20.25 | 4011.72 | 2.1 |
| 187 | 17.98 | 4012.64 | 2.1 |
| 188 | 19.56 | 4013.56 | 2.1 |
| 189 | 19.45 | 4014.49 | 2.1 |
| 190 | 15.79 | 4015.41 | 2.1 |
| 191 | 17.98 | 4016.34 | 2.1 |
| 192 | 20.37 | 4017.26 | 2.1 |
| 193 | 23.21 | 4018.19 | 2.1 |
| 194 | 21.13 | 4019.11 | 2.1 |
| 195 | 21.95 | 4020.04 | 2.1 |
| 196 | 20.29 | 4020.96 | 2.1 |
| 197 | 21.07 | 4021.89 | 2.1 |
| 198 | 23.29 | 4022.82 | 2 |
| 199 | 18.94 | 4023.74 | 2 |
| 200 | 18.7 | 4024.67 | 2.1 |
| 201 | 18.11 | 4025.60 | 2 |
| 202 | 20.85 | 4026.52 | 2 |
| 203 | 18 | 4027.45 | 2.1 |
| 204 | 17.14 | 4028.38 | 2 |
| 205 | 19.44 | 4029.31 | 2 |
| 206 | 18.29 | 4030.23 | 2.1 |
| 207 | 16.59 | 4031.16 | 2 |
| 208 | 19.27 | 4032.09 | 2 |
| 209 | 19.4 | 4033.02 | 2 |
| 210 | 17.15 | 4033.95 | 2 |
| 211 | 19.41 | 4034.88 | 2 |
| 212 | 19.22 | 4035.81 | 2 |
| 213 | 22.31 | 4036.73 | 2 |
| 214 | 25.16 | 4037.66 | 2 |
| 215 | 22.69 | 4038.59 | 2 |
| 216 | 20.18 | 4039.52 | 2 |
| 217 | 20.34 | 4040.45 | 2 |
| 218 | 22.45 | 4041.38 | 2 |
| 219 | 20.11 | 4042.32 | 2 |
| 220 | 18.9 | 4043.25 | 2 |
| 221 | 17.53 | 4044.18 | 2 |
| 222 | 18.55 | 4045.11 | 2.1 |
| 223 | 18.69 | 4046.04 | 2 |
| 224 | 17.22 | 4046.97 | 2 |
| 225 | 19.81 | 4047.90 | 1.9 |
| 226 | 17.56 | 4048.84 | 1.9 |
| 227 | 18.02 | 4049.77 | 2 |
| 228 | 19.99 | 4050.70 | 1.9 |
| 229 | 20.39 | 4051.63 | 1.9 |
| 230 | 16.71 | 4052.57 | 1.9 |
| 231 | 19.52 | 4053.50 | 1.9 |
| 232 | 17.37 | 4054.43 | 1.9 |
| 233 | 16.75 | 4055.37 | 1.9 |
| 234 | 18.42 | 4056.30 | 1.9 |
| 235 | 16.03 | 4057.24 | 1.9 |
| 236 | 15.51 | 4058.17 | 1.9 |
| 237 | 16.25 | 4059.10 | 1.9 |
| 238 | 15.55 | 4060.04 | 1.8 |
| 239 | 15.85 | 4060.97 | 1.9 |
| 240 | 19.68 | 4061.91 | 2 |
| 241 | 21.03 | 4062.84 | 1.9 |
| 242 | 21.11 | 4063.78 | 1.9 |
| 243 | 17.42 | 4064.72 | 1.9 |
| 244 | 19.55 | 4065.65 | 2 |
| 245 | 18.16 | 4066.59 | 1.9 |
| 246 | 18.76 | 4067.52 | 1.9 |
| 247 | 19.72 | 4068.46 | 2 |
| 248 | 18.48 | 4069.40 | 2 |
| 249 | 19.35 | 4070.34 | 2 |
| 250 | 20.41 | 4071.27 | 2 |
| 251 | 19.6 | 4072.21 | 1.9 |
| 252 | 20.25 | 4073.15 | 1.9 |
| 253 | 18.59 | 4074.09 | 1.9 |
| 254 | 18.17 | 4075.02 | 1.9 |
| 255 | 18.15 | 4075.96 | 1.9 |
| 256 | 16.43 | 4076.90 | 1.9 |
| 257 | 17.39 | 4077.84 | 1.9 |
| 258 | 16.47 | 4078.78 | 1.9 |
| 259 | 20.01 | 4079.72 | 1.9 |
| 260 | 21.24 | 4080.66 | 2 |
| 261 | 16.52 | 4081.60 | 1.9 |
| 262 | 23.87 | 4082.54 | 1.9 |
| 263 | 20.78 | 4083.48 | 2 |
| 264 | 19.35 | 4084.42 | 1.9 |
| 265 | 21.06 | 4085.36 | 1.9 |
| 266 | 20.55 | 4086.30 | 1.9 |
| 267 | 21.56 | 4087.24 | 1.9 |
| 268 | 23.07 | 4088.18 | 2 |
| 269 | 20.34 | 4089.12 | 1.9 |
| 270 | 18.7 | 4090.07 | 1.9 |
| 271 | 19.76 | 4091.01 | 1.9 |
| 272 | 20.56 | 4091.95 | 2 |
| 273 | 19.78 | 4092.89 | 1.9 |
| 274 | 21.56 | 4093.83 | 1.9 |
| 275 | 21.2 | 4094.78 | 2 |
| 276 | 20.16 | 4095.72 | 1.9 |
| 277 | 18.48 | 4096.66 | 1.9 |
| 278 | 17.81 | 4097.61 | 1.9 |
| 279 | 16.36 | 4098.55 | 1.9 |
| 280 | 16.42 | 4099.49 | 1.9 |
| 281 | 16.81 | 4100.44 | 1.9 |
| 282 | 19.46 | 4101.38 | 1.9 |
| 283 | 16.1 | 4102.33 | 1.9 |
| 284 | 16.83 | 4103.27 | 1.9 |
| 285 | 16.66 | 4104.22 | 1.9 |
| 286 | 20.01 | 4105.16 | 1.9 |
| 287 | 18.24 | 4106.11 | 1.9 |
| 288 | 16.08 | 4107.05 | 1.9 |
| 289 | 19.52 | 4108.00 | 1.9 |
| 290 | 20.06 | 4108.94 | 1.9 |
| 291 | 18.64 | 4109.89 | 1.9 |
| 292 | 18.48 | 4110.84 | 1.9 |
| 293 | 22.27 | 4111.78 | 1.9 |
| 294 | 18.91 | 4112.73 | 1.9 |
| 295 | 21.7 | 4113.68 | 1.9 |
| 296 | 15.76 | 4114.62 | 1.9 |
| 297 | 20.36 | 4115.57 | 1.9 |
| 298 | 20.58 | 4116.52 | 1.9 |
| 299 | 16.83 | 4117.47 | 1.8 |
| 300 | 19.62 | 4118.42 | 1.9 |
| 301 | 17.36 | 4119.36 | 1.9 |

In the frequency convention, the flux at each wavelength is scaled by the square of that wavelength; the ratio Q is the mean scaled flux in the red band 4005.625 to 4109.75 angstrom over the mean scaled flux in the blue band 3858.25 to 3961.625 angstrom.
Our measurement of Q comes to 1.82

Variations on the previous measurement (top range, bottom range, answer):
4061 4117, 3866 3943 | 1.89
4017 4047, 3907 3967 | 1.84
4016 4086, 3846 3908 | 1.92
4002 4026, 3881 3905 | 1.71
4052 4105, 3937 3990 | 1.63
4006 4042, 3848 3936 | 1.93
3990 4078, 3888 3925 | 1.49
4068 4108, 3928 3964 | 1.96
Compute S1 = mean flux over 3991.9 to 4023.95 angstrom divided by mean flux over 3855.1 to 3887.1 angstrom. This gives 2.0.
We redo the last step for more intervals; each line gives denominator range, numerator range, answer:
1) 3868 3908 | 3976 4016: 1.55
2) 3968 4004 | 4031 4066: 1.20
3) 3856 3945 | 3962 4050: 1.57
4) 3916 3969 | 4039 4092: 1.80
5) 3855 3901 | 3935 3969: 1.03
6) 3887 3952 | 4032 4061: 1.61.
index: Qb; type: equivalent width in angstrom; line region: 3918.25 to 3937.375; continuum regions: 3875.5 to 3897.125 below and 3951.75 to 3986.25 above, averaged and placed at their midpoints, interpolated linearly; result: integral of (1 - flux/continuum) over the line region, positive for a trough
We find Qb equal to 4.6 angstrom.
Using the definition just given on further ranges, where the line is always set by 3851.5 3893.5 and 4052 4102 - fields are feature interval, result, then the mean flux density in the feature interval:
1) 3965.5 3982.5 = 3.7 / 11.3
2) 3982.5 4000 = -3.3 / 18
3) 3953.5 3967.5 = 2.4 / 11.4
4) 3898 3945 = 2.1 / 11.4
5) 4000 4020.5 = -4.4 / 19.4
